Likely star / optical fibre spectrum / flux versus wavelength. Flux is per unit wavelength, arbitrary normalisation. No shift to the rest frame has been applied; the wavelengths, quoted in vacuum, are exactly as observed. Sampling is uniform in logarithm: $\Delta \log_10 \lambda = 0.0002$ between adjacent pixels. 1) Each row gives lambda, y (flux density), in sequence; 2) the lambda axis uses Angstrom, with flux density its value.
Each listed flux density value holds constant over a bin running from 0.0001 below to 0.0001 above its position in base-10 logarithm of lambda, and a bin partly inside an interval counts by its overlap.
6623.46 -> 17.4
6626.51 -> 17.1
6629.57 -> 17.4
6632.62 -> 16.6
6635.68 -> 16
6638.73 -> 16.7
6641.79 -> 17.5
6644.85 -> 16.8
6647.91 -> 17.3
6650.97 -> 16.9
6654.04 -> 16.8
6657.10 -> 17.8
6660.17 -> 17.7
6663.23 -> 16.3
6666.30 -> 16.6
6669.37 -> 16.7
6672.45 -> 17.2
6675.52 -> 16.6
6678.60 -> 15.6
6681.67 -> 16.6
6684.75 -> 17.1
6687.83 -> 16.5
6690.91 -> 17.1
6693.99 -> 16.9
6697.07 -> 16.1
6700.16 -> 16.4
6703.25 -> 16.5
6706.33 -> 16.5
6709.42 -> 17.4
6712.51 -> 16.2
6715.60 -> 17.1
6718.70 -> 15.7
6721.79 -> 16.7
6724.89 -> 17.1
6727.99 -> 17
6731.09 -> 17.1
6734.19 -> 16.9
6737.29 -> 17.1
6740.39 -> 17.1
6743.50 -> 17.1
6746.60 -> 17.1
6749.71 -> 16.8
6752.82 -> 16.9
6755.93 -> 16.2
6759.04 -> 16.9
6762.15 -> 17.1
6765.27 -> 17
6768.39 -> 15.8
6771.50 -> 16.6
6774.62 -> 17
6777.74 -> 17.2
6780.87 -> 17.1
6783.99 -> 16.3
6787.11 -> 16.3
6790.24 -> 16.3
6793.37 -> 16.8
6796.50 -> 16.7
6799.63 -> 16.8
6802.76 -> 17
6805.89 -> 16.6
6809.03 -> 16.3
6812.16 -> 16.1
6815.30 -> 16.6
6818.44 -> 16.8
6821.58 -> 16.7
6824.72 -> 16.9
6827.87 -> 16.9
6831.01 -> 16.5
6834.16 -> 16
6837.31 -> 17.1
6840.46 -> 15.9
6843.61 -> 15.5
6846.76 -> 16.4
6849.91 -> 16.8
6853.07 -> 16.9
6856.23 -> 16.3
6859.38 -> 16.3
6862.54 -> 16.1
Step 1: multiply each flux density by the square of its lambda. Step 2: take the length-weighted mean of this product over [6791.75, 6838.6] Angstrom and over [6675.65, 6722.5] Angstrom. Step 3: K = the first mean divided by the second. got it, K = 1.0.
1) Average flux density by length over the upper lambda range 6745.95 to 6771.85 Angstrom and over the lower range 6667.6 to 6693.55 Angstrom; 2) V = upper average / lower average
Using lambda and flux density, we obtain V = 1.00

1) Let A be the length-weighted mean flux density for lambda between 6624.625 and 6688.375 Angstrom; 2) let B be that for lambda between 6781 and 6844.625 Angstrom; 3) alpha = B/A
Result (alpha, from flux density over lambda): 1.0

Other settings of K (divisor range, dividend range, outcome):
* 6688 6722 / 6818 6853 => 1.03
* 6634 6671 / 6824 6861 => 1.03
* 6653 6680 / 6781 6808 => 1.03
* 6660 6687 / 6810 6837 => 1.04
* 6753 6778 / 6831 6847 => 0.99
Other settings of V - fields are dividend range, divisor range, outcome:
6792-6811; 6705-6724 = 1.00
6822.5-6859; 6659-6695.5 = 0.98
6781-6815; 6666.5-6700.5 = 1.00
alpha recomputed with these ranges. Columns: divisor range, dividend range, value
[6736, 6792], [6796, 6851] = 0.99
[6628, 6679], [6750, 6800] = 0.99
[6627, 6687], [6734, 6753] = 1.01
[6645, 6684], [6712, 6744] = 1.00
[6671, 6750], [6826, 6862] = 0.98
